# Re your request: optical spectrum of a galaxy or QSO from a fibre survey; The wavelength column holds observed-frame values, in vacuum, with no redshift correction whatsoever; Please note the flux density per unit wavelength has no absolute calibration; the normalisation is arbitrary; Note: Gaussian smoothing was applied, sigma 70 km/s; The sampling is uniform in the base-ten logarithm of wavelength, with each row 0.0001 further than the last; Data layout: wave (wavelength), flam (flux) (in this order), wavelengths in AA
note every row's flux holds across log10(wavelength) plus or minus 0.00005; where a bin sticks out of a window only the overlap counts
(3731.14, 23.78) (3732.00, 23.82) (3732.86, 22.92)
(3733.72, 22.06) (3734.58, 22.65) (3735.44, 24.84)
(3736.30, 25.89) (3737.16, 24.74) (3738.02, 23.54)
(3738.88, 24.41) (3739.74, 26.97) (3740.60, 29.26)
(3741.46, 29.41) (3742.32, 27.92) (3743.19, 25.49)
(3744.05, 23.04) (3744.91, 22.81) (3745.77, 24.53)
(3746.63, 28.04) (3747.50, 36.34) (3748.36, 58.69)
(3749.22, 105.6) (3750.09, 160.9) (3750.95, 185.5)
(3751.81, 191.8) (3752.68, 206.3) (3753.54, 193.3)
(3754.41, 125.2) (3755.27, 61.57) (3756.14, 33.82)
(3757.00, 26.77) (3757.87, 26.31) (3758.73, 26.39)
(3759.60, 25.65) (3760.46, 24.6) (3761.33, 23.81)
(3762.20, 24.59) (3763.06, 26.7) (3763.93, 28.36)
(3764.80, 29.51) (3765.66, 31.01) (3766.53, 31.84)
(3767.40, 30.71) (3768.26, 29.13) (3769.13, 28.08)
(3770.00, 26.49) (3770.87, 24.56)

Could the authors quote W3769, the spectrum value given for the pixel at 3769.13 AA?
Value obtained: 28.08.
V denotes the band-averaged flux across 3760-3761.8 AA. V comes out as 24.2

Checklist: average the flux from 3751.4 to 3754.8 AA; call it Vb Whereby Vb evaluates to 179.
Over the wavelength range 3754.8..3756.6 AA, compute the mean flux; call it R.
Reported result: 49.3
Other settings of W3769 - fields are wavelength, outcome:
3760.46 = 24.6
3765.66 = 31.01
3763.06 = 26.7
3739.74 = 26.97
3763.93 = 28.36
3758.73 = 26.39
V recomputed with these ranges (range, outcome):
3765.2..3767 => 31.4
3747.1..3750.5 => 90.4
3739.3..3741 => 28.1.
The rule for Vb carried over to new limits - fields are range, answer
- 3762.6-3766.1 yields 28.9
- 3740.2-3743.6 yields 28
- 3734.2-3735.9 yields 23.8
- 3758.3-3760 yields 26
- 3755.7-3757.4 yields 30.4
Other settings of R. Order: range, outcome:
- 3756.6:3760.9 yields 25.9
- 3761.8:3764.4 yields 26.6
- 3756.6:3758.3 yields 26.5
